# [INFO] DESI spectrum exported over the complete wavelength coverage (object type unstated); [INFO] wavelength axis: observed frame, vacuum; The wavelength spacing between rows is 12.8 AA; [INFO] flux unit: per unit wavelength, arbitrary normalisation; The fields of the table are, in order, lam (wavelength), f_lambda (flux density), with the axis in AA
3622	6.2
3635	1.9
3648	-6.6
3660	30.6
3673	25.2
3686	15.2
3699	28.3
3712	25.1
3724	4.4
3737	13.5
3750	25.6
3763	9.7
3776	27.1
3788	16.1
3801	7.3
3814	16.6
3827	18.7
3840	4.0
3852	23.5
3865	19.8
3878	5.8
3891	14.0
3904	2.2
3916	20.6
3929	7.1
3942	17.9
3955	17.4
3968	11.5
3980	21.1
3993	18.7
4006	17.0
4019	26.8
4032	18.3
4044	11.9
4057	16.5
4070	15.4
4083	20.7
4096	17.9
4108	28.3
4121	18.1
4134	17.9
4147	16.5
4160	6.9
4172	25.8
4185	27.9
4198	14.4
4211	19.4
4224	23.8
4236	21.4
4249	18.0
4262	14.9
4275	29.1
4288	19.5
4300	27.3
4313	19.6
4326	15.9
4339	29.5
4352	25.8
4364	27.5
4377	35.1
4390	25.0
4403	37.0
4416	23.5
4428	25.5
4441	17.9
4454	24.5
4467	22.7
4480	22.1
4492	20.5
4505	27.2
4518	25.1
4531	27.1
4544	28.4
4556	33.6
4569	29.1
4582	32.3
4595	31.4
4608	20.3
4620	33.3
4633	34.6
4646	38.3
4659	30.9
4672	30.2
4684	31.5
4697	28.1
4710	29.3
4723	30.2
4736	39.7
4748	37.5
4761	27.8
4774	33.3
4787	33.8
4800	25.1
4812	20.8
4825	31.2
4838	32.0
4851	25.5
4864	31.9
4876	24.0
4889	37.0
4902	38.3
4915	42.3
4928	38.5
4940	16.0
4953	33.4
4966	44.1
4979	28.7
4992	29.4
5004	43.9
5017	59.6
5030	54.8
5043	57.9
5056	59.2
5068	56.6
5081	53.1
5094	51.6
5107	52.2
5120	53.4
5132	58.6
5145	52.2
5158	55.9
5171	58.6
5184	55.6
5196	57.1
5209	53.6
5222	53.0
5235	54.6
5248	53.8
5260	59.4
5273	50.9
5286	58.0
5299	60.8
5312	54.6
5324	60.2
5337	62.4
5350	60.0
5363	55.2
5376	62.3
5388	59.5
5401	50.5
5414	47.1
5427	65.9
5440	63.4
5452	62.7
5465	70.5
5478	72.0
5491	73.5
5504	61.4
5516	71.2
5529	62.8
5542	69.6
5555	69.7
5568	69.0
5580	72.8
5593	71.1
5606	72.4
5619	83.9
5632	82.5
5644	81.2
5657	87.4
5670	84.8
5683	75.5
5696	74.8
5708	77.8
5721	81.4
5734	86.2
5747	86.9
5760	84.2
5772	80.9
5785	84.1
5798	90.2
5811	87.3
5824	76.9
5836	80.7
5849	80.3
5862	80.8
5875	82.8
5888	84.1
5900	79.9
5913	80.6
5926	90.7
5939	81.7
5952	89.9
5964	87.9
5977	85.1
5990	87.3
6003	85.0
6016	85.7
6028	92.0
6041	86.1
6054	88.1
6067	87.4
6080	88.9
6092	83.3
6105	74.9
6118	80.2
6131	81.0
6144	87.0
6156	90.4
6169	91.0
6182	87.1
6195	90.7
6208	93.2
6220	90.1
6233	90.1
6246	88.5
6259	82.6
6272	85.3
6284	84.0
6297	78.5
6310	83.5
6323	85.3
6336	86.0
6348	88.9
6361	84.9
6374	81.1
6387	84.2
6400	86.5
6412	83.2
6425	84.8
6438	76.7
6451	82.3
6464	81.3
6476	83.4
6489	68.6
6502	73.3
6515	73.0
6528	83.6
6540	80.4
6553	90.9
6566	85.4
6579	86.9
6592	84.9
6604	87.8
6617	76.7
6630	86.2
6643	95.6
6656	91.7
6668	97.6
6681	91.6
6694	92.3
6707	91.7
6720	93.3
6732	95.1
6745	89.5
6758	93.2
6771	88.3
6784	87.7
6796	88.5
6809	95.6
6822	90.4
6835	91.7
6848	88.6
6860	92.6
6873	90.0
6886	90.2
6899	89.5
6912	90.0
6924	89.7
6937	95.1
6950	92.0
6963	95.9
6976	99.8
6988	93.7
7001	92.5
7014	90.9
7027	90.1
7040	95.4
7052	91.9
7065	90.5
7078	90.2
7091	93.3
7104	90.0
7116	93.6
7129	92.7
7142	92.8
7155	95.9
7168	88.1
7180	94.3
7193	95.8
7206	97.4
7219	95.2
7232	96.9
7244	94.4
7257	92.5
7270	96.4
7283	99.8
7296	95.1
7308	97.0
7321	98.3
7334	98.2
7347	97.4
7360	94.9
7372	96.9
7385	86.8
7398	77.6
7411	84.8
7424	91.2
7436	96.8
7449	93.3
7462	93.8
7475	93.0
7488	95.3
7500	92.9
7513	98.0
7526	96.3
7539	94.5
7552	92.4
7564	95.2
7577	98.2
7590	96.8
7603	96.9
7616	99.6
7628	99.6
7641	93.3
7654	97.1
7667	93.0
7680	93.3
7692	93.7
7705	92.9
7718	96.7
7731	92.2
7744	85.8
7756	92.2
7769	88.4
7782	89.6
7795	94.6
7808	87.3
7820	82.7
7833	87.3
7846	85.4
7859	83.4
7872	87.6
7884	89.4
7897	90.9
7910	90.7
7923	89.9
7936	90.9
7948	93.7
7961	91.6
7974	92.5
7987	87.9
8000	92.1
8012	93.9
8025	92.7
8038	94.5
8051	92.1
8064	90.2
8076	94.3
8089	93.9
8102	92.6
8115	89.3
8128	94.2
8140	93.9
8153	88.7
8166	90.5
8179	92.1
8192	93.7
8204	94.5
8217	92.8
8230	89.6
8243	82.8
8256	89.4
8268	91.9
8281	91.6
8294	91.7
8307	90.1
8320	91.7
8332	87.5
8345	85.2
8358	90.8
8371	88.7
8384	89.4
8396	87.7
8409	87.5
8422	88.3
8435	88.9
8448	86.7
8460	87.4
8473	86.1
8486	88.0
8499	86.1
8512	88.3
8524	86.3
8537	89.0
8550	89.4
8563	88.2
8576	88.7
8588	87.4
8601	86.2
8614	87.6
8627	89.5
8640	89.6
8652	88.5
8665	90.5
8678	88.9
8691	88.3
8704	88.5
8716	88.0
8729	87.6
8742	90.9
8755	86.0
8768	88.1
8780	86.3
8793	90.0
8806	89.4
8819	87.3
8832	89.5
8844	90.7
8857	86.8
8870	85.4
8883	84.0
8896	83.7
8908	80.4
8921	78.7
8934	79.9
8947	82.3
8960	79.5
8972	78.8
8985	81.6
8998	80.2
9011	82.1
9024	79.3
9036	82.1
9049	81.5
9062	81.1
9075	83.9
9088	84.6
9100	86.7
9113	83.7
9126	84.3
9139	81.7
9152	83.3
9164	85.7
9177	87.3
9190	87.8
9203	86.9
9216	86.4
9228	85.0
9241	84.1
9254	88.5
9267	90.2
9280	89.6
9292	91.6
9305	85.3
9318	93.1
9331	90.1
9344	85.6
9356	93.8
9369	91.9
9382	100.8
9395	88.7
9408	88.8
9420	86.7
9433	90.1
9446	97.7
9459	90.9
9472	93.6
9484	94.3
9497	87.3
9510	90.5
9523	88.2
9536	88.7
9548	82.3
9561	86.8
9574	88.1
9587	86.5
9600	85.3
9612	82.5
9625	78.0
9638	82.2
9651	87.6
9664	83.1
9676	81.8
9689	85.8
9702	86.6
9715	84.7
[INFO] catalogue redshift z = 0.26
